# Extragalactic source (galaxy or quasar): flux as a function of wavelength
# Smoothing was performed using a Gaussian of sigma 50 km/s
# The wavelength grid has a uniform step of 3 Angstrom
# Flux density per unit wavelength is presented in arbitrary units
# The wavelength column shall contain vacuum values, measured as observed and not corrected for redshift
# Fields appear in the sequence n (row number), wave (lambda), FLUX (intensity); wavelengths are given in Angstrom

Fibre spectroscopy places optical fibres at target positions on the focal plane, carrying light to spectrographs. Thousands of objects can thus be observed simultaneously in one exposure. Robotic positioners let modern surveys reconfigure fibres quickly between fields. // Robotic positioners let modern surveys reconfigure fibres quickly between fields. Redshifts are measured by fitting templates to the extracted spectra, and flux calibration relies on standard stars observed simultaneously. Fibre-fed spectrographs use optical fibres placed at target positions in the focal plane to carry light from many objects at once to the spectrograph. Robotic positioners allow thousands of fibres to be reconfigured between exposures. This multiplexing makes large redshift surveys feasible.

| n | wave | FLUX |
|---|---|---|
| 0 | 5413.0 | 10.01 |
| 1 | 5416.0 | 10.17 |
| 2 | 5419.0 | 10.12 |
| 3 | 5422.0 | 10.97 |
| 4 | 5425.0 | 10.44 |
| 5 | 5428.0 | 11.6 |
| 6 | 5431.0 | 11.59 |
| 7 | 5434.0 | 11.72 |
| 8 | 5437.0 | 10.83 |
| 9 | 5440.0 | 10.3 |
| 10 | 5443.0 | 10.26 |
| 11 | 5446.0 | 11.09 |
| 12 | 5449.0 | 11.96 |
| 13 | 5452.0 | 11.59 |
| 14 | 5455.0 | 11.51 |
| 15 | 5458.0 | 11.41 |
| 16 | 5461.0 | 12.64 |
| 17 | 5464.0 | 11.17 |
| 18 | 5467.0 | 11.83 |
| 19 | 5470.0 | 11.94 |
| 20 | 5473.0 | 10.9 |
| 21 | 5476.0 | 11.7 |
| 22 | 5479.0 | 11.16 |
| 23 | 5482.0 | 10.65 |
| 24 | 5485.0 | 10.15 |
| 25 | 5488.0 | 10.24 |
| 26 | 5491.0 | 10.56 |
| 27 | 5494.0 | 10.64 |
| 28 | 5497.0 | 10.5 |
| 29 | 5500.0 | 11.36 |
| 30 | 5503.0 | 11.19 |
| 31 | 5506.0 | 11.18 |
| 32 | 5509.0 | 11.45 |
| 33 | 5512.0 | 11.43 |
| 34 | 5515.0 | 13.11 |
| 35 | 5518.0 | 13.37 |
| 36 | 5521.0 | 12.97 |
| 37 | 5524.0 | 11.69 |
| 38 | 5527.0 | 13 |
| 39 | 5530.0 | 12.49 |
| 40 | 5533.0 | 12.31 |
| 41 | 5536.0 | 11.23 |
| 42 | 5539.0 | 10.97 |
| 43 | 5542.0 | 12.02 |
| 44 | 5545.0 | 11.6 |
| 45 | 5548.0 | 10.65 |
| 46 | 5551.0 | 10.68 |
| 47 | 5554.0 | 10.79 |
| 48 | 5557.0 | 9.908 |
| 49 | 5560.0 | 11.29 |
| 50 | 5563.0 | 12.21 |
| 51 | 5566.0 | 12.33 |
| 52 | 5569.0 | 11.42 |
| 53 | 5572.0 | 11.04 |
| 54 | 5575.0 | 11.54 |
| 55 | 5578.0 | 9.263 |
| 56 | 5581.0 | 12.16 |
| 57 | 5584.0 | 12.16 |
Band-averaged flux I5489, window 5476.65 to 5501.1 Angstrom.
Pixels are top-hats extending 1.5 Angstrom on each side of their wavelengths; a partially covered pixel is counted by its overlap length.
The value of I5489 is 10.7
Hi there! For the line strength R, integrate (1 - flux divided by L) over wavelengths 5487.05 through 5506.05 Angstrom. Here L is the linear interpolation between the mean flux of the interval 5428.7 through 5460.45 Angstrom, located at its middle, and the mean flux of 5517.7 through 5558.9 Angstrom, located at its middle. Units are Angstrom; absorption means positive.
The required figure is 1.13 Angstrom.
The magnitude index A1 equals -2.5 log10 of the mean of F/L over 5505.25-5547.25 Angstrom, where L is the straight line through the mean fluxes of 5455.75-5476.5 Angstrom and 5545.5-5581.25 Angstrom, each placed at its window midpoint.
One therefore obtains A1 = -0.070 mag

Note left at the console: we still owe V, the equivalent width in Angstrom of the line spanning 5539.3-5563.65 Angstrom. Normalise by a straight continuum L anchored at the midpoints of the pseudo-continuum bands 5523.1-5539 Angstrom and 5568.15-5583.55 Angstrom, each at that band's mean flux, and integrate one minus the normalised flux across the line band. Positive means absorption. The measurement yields 1.1 Angstrom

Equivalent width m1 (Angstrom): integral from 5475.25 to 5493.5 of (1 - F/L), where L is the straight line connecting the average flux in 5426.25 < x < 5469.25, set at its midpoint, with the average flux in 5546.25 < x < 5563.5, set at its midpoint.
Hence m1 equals 0.8 Angstrom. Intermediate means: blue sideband 11.4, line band 10.7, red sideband 10.9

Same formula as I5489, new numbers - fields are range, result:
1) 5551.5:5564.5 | 11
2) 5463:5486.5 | 11.2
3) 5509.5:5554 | 11.9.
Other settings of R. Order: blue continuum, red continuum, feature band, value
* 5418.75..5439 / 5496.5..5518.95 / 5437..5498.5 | 1.52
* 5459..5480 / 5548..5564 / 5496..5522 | -1.27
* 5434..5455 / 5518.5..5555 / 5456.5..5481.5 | -0.64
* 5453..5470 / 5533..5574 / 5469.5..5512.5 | 2.28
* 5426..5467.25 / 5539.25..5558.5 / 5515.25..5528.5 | -2.08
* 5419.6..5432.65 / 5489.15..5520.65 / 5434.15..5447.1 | 0.52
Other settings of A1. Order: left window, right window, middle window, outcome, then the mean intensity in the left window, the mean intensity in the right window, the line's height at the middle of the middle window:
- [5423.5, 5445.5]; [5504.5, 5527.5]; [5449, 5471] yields -0.035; 11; 12.2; 11.4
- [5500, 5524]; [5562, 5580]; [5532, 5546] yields 0.009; 12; 11.3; 11.7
